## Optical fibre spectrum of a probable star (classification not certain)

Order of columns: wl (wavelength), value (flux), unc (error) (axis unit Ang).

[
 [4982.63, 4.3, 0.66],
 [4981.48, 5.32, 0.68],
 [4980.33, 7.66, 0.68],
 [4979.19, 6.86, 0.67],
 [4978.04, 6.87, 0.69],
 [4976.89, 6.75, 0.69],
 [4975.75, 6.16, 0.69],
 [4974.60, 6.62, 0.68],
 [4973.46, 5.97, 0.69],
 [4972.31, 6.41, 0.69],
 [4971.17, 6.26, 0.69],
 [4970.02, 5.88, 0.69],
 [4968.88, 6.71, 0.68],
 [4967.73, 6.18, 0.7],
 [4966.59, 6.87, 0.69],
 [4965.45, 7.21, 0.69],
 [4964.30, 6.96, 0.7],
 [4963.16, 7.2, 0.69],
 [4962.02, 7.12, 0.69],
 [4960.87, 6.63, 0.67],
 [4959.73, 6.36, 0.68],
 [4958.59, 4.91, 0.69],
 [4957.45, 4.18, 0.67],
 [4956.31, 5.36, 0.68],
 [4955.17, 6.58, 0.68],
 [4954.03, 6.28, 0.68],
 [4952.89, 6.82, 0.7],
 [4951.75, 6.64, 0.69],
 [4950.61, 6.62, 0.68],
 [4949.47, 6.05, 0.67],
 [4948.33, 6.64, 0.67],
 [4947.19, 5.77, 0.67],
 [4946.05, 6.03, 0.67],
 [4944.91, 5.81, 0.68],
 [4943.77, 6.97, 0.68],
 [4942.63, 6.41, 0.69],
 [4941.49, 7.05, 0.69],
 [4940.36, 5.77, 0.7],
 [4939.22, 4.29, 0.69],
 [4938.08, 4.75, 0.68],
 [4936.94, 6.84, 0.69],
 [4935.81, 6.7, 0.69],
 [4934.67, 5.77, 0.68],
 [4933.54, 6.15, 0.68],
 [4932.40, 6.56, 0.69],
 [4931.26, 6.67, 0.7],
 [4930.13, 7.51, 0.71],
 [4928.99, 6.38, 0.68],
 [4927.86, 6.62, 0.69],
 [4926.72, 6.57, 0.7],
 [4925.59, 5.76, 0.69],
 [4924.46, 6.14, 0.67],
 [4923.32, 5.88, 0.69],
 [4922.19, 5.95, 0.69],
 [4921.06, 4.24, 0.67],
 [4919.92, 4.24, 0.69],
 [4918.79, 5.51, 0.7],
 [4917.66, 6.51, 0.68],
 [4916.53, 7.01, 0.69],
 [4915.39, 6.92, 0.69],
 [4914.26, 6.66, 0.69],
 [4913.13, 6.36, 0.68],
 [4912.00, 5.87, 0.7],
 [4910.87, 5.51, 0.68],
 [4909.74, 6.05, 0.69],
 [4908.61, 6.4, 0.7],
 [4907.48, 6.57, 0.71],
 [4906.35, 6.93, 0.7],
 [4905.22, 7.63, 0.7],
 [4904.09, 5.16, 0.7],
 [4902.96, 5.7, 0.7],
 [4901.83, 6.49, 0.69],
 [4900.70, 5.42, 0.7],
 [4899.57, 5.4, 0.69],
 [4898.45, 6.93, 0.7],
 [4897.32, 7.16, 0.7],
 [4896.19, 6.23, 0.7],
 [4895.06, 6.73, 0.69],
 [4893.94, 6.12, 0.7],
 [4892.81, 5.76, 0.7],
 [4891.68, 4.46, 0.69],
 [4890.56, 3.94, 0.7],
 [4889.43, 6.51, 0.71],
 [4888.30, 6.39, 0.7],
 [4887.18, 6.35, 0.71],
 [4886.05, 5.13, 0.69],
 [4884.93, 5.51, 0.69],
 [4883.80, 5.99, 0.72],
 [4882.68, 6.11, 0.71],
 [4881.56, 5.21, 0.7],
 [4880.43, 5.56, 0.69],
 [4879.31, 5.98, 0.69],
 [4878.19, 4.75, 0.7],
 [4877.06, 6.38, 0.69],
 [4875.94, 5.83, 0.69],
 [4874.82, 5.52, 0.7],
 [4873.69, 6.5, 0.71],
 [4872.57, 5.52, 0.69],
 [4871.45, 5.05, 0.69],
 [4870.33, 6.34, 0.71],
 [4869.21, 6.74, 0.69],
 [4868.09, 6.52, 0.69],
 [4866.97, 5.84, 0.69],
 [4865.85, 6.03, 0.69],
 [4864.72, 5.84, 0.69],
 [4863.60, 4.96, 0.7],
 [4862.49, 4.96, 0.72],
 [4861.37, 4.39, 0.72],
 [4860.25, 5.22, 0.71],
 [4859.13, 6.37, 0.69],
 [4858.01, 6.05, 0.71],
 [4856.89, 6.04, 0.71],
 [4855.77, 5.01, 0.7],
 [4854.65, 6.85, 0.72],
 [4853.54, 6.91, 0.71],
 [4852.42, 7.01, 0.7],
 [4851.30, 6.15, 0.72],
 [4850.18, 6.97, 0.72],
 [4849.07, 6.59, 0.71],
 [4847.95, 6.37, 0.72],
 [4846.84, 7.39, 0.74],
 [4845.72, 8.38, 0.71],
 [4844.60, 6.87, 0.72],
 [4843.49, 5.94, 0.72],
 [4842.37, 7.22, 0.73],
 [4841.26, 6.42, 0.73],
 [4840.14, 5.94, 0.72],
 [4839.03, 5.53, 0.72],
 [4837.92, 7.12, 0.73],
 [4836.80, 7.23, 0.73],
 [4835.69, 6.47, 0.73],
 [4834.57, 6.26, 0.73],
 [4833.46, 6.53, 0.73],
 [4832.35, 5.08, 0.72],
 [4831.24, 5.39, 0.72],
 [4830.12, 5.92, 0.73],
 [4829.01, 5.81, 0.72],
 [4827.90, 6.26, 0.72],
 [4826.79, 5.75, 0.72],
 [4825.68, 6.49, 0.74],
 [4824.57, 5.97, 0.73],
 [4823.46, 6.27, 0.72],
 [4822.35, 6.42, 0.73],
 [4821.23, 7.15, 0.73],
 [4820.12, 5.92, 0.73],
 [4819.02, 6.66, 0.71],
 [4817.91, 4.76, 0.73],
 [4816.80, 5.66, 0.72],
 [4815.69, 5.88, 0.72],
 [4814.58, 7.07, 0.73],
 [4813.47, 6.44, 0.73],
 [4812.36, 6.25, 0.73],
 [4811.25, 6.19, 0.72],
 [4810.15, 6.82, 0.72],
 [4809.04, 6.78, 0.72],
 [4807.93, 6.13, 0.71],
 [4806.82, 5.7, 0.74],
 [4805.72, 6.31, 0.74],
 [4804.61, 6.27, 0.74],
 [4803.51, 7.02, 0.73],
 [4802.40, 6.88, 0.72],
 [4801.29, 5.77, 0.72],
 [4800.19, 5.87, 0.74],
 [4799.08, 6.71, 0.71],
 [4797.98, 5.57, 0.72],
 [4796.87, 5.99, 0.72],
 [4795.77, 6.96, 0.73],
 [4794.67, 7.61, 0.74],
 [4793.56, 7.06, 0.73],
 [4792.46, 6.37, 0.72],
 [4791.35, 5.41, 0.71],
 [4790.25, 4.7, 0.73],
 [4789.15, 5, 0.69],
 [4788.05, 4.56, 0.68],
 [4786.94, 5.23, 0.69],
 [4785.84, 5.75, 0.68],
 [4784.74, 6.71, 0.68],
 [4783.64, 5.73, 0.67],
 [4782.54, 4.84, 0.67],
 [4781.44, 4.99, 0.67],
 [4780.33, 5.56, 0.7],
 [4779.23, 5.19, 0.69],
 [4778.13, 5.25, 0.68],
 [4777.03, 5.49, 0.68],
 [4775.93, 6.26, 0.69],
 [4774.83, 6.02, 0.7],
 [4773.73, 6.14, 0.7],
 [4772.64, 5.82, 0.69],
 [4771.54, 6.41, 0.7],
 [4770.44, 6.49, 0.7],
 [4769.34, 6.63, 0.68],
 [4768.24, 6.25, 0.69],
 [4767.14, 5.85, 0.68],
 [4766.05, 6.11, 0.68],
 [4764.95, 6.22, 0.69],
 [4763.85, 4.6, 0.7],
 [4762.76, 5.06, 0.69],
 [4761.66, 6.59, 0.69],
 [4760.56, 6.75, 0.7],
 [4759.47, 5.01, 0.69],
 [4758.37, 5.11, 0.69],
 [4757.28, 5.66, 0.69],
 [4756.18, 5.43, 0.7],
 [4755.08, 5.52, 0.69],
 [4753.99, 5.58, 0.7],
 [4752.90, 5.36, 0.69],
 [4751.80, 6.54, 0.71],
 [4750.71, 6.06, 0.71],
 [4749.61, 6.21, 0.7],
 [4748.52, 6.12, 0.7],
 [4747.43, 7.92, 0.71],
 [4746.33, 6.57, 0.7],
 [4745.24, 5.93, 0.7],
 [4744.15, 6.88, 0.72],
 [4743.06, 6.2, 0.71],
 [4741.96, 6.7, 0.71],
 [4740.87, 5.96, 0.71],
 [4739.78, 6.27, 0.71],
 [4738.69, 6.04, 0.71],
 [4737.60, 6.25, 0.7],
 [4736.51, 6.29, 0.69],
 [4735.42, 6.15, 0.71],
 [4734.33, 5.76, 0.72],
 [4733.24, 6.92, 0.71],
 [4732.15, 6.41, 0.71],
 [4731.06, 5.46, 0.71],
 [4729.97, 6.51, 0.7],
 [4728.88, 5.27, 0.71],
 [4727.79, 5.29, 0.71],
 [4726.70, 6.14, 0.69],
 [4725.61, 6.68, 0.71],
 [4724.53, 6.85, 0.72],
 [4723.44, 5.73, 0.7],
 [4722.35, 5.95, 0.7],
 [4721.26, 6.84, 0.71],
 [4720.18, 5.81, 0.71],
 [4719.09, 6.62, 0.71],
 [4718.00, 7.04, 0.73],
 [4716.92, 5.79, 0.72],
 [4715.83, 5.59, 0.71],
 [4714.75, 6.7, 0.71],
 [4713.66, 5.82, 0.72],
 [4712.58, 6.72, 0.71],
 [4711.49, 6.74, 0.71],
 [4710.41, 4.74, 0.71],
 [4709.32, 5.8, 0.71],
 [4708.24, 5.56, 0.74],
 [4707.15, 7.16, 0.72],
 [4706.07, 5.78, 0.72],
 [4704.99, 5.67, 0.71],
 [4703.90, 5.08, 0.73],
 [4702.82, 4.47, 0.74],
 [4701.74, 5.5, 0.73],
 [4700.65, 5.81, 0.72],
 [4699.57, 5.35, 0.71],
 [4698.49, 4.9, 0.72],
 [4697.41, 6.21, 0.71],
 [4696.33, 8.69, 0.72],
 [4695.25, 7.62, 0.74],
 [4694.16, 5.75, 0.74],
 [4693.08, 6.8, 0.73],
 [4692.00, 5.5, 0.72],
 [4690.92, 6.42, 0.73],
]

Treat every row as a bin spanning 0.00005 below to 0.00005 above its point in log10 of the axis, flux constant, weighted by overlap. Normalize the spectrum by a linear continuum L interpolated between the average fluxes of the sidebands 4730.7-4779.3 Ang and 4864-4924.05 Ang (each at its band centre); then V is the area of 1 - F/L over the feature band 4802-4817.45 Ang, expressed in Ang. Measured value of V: -0.94 Ang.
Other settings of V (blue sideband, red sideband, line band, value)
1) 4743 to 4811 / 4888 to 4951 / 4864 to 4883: 0.68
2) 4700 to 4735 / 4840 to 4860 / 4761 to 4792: 2.86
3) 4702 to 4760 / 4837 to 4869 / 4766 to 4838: 1.18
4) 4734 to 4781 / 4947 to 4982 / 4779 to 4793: 1.54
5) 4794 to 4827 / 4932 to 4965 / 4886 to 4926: 1.35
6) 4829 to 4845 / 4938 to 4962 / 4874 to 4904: 1.64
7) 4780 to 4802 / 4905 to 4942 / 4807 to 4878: -2.73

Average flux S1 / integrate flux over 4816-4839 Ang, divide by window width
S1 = 6.14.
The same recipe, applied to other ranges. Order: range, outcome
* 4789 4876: 6.2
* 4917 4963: 6.09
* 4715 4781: 6.05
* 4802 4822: 6.32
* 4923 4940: 6.17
